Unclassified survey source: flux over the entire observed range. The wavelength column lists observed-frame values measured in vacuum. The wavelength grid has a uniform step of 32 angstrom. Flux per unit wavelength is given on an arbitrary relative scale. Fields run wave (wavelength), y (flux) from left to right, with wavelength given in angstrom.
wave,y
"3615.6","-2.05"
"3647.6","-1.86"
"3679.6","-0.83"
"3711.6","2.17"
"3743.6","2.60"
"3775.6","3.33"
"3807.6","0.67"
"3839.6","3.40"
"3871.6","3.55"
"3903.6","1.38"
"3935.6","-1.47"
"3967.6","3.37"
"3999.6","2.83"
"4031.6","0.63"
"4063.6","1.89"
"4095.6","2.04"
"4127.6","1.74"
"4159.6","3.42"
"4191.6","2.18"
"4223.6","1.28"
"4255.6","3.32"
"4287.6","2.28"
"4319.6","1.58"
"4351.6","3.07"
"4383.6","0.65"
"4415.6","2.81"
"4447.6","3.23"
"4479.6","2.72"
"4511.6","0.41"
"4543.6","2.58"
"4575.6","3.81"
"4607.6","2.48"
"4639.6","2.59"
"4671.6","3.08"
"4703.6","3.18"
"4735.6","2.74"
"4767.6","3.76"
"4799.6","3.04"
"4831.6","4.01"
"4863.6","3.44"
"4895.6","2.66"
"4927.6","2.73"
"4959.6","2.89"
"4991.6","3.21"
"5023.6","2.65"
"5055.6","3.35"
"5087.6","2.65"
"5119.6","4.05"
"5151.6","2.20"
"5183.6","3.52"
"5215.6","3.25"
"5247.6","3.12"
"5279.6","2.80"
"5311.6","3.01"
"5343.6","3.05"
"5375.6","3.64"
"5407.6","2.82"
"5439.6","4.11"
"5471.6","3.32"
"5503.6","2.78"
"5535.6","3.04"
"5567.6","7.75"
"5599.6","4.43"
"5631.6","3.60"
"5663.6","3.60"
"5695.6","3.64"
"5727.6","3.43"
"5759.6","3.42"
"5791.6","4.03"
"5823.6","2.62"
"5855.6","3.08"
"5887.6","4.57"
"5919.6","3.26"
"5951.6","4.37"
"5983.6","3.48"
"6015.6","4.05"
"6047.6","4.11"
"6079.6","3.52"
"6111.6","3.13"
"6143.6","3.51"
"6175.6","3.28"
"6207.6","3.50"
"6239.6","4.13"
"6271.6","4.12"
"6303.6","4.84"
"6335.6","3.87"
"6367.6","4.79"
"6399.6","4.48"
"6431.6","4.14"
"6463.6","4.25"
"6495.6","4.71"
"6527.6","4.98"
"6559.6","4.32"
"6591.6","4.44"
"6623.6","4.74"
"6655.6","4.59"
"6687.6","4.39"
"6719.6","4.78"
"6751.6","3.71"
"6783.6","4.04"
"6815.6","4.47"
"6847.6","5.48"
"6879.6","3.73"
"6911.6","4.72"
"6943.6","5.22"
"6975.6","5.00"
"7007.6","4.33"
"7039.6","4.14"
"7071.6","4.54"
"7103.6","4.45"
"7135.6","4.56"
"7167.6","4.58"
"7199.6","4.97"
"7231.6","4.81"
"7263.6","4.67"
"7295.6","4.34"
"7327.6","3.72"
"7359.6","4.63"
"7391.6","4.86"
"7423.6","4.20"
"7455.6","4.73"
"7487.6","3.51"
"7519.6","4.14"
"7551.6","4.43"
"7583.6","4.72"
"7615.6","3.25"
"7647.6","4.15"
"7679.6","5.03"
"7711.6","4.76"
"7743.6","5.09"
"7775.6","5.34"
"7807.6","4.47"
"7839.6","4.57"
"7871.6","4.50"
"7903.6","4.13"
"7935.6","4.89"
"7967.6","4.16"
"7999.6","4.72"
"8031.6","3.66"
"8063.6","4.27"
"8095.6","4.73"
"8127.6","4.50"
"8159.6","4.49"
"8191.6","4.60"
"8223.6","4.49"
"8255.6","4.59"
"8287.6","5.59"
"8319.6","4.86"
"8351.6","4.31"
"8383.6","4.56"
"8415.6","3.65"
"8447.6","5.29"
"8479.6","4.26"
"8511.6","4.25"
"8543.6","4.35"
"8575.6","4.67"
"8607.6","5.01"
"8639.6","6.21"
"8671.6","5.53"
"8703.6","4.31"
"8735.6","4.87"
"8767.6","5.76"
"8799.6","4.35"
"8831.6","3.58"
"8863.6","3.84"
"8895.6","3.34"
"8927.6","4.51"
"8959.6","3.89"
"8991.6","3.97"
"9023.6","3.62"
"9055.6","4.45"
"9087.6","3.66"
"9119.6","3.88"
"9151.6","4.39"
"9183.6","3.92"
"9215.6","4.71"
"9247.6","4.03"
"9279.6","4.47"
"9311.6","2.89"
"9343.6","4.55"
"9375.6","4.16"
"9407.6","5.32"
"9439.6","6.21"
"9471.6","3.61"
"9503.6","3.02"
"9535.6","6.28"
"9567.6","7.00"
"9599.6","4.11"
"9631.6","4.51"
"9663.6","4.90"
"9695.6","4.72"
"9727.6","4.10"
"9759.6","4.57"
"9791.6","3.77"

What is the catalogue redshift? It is 0.444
